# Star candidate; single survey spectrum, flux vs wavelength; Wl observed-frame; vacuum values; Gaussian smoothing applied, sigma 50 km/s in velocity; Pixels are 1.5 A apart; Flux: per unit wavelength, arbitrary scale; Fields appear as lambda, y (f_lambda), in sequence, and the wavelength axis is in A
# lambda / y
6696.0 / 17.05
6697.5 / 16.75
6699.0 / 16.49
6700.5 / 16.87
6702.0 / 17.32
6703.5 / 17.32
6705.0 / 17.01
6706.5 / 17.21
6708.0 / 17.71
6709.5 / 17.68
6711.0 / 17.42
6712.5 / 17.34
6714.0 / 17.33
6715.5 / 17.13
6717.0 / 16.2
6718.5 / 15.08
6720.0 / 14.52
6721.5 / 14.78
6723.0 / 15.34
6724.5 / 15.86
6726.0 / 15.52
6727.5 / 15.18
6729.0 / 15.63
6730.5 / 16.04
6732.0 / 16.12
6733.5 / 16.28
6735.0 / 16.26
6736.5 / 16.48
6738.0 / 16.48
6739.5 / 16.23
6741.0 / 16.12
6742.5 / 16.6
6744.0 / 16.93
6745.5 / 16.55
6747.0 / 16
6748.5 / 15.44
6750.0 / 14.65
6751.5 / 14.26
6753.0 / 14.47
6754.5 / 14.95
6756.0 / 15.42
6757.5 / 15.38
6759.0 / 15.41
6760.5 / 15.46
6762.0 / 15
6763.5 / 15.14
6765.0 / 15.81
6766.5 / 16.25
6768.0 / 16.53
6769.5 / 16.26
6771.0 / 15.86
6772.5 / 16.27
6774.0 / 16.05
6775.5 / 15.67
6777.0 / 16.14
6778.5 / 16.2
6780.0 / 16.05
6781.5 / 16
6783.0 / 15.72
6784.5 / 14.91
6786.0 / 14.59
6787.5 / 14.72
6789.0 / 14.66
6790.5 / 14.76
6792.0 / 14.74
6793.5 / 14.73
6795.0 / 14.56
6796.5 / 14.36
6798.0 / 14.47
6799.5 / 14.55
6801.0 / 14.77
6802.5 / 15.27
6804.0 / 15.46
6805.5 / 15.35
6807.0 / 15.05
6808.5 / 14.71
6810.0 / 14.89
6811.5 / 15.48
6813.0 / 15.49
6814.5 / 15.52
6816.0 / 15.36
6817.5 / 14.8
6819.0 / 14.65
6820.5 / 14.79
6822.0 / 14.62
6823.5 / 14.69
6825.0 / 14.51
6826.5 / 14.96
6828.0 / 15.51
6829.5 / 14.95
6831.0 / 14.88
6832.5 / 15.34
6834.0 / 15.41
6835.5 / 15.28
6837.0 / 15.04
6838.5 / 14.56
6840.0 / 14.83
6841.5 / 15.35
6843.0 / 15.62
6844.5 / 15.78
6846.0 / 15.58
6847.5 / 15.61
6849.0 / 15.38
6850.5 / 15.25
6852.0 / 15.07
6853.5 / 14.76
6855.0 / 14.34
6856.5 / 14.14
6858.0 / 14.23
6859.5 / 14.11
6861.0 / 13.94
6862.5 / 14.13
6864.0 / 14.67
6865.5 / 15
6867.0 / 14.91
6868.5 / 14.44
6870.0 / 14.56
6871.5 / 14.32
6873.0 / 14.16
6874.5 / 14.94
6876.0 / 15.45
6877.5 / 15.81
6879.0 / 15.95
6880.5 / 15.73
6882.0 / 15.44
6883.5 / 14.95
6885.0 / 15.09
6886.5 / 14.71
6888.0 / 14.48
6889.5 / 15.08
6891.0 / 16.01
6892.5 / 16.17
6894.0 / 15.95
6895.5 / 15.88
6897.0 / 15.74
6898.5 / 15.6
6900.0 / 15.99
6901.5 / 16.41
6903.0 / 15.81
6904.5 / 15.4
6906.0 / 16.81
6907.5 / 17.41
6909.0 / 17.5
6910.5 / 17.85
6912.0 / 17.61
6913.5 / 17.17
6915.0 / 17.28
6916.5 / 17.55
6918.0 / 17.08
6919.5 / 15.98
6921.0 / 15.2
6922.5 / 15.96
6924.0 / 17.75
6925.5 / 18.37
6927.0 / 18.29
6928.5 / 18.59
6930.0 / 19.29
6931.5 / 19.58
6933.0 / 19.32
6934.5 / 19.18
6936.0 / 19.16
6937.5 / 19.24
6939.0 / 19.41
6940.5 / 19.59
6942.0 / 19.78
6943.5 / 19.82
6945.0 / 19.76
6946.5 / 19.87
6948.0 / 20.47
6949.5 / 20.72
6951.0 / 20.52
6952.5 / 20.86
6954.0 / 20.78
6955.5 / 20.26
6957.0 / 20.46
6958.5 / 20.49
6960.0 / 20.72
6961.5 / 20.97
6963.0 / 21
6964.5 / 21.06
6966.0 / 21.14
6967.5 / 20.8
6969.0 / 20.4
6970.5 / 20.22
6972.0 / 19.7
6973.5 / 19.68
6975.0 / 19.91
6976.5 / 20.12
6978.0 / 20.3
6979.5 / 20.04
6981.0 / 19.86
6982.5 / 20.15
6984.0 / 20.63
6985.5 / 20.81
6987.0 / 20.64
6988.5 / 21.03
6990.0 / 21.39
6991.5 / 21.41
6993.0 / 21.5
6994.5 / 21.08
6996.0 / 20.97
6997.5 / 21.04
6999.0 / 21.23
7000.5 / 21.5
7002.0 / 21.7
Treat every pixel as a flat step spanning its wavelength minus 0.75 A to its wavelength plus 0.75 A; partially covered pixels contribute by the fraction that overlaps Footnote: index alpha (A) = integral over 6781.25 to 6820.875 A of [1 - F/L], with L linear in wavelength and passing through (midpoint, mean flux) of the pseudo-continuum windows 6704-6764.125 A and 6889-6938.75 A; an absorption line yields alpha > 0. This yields 3.5 A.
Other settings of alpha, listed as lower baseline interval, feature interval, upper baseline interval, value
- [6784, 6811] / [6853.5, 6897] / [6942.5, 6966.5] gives 6.6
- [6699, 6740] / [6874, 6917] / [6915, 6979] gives 6.2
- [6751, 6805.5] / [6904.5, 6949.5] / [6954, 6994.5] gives 2.4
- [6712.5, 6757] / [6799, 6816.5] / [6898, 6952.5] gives 1.6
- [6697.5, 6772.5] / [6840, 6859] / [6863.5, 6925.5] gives 1.0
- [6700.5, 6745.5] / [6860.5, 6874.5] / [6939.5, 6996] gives 3.2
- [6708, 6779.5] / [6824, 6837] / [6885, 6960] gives 1.4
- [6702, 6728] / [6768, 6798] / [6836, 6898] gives 0.8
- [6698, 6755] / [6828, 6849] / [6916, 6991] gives 3.1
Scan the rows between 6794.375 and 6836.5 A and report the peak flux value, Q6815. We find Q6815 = 15.52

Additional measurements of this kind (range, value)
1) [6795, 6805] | 15.46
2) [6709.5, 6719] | 17.68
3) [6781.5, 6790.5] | 16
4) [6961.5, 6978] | 21.14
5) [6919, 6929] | 18.59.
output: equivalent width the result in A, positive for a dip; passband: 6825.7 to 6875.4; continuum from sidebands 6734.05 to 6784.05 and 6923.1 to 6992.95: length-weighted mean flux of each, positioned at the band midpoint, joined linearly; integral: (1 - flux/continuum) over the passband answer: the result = 8.07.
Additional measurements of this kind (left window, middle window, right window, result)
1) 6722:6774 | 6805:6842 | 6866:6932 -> 2.2 A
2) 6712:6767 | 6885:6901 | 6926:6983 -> 2.8 A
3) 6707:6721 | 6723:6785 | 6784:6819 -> 0.3 A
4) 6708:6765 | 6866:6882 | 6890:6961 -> 2.3 A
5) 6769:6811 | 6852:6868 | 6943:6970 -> 2.8 A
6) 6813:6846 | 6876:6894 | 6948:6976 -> 2.0 A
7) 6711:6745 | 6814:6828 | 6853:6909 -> 0.6 A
